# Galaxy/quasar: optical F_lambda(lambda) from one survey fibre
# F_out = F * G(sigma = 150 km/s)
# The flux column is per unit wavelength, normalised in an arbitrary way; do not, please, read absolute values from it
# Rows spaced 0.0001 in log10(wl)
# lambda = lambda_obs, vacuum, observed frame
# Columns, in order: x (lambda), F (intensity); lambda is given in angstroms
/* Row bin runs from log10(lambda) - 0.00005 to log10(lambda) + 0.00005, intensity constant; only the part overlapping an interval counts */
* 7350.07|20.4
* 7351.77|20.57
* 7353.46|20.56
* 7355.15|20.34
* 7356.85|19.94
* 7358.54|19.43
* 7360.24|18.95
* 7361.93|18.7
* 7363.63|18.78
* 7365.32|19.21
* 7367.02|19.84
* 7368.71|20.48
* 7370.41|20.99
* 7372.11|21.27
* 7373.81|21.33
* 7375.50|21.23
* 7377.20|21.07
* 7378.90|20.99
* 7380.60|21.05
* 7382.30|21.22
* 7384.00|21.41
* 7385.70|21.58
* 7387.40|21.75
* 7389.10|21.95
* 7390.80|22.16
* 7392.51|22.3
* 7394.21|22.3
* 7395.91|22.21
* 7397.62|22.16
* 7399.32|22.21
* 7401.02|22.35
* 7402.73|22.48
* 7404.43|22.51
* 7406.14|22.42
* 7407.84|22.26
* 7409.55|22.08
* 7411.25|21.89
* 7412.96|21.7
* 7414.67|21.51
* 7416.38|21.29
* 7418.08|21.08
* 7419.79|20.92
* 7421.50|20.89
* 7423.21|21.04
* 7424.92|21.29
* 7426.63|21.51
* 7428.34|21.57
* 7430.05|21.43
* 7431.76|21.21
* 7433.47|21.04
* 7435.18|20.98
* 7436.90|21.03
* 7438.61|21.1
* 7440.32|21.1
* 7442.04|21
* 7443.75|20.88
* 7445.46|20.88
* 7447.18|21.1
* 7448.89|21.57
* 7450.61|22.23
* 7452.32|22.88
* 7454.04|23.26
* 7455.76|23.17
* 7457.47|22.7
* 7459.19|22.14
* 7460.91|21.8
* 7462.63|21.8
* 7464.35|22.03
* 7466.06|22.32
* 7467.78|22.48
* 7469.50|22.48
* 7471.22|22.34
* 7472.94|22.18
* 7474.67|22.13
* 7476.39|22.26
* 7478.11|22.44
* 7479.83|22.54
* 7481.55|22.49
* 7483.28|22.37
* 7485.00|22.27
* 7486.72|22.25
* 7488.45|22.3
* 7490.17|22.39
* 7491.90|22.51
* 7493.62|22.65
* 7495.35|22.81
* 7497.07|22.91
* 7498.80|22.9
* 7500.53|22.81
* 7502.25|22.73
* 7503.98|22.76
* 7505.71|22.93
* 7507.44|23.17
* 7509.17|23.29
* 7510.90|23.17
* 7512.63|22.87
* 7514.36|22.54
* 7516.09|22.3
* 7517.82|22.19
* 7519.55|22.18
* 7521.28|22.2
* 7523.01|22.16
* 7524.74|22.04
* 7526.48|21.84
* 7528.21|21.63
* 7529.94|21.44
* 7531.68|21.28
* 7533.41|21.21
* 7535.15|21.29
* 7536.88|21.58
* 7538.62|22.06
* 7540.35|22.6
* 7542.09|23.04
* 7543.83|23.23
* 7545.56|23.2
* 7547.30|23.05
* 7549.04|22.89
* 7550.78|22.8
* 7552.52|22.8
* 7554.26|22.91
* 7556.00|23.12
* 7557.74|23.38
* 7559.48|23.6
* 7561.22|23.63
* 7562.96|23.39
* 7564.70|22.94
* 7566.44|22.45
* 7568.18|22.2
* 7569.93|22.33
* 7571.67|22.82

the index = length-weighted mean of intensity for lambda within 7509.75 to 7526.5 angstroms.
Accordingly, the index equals 22.4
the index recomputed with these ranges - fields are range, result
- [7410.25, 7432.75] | 21.3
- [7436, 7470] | 21.9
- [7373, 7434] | 21.7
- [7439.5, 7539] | 22.2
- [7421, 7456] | 21.5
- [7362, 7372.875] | 20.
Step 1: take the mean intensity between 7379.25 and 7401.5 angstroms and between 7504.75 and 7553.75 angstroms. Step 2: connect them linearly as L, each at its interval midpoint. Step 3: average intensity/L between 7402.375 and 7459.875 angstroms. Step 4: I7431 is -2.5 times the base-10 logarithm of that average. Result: 0.02 mag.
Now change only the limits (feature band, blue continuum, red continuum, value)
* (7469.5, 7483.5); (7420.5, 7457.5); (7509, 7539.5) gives -0.029 mag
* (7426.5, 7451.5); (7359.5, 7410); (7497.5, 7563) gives 0.027 mag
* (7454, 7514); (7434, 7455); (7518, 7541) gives -0.044 mag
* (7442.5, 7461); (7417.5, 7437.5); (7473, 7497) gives -0.017 mag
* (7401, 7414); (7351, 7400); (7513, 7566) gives -0.049 mag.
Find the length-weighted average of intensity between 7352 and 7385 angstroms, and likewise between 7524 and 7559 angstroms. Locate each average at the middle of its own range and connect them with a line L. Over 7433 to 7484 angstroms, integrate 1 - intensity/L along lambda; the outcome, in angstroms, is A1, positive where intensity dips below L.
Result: -1.3 angstroms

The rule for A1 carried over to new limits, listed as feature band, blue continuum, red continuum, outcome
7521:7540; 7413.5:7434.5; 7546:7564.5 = 0.9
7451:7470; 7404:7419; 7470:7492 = -0.2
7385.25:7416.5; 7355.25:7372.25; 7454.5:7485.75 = -2.2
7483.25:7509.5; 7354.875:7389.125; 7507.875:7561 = -0.8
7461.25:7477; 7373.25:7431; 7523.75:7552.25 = -0.2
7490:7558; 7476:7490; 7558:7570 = 0.5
